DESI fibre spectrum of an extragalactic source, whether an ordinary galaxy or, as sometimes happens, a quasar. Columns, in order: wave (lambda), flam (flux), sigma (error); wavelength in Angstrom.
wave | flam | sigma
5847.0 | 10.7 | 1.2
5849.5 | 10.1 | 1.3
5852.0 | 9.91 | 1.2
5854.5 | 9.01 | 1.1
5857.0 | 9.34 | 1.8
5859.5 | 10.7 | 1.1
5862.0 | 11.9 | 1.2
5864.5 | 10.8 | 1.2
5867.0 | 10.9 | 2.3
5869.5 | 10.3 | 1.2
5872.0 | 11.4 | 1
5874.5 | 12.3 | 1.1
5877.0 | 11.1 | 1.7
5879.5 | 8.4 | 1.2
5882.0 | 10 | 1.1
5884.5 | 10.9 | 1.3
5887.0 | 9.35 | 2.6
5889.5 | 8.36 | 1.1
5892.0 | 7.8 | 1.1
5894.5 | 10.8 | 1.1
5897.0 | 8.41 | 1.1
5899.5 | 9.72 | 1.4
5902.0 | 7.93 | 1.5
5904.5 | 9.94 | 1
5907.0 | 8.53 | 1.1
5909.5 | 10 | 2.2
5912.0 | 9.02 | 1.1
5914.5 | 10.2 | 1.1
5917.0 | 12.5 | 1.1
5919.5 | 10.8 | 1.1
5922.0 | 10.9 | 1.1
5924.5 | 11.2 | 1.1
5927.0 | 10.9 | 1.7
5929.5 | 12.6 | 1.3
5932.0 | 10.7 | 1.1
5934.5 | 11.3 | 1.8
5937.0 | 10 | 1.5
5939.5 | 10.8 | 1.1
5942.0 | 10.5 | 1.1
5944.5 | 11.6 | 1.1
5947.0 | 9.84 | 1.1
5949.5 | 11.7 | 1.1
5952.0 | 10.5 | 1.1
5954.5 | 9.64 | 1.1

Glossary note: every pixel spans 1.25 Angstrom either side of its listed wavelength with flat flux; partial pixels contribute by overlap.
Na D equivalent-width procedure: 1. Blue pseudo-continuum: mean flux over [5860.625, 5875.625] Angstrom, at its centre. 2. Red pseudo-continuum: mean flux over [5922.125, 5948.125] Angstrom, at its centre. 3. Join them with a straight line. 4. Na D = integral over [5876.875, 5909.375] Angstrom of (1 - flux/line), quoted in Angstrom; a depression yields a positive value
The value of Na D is 5.4 Angstrom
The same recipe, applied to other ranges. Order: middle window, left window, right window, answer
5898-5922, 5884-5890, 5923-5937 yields 1.26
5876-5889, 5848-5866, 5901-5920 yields 0.30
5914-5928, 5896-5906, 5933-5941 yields -1.69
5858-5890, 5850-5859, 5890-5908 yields -4.12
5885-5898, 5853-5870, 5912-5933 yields 2.04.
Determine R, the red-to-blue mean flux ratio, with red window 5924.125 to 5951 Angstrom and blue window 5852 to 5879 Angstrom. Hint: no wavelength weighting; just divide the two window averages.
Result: 1.03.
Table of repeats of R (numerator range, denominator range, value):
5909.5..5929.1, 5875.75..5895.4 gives 1.13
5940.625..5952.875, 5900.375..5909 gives 1.21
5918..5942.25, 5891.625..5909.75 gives 1.20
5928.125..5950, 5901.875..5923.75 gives 1.09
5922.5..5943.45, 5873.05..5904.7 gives 1.14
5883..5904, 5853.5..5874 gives 0.87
